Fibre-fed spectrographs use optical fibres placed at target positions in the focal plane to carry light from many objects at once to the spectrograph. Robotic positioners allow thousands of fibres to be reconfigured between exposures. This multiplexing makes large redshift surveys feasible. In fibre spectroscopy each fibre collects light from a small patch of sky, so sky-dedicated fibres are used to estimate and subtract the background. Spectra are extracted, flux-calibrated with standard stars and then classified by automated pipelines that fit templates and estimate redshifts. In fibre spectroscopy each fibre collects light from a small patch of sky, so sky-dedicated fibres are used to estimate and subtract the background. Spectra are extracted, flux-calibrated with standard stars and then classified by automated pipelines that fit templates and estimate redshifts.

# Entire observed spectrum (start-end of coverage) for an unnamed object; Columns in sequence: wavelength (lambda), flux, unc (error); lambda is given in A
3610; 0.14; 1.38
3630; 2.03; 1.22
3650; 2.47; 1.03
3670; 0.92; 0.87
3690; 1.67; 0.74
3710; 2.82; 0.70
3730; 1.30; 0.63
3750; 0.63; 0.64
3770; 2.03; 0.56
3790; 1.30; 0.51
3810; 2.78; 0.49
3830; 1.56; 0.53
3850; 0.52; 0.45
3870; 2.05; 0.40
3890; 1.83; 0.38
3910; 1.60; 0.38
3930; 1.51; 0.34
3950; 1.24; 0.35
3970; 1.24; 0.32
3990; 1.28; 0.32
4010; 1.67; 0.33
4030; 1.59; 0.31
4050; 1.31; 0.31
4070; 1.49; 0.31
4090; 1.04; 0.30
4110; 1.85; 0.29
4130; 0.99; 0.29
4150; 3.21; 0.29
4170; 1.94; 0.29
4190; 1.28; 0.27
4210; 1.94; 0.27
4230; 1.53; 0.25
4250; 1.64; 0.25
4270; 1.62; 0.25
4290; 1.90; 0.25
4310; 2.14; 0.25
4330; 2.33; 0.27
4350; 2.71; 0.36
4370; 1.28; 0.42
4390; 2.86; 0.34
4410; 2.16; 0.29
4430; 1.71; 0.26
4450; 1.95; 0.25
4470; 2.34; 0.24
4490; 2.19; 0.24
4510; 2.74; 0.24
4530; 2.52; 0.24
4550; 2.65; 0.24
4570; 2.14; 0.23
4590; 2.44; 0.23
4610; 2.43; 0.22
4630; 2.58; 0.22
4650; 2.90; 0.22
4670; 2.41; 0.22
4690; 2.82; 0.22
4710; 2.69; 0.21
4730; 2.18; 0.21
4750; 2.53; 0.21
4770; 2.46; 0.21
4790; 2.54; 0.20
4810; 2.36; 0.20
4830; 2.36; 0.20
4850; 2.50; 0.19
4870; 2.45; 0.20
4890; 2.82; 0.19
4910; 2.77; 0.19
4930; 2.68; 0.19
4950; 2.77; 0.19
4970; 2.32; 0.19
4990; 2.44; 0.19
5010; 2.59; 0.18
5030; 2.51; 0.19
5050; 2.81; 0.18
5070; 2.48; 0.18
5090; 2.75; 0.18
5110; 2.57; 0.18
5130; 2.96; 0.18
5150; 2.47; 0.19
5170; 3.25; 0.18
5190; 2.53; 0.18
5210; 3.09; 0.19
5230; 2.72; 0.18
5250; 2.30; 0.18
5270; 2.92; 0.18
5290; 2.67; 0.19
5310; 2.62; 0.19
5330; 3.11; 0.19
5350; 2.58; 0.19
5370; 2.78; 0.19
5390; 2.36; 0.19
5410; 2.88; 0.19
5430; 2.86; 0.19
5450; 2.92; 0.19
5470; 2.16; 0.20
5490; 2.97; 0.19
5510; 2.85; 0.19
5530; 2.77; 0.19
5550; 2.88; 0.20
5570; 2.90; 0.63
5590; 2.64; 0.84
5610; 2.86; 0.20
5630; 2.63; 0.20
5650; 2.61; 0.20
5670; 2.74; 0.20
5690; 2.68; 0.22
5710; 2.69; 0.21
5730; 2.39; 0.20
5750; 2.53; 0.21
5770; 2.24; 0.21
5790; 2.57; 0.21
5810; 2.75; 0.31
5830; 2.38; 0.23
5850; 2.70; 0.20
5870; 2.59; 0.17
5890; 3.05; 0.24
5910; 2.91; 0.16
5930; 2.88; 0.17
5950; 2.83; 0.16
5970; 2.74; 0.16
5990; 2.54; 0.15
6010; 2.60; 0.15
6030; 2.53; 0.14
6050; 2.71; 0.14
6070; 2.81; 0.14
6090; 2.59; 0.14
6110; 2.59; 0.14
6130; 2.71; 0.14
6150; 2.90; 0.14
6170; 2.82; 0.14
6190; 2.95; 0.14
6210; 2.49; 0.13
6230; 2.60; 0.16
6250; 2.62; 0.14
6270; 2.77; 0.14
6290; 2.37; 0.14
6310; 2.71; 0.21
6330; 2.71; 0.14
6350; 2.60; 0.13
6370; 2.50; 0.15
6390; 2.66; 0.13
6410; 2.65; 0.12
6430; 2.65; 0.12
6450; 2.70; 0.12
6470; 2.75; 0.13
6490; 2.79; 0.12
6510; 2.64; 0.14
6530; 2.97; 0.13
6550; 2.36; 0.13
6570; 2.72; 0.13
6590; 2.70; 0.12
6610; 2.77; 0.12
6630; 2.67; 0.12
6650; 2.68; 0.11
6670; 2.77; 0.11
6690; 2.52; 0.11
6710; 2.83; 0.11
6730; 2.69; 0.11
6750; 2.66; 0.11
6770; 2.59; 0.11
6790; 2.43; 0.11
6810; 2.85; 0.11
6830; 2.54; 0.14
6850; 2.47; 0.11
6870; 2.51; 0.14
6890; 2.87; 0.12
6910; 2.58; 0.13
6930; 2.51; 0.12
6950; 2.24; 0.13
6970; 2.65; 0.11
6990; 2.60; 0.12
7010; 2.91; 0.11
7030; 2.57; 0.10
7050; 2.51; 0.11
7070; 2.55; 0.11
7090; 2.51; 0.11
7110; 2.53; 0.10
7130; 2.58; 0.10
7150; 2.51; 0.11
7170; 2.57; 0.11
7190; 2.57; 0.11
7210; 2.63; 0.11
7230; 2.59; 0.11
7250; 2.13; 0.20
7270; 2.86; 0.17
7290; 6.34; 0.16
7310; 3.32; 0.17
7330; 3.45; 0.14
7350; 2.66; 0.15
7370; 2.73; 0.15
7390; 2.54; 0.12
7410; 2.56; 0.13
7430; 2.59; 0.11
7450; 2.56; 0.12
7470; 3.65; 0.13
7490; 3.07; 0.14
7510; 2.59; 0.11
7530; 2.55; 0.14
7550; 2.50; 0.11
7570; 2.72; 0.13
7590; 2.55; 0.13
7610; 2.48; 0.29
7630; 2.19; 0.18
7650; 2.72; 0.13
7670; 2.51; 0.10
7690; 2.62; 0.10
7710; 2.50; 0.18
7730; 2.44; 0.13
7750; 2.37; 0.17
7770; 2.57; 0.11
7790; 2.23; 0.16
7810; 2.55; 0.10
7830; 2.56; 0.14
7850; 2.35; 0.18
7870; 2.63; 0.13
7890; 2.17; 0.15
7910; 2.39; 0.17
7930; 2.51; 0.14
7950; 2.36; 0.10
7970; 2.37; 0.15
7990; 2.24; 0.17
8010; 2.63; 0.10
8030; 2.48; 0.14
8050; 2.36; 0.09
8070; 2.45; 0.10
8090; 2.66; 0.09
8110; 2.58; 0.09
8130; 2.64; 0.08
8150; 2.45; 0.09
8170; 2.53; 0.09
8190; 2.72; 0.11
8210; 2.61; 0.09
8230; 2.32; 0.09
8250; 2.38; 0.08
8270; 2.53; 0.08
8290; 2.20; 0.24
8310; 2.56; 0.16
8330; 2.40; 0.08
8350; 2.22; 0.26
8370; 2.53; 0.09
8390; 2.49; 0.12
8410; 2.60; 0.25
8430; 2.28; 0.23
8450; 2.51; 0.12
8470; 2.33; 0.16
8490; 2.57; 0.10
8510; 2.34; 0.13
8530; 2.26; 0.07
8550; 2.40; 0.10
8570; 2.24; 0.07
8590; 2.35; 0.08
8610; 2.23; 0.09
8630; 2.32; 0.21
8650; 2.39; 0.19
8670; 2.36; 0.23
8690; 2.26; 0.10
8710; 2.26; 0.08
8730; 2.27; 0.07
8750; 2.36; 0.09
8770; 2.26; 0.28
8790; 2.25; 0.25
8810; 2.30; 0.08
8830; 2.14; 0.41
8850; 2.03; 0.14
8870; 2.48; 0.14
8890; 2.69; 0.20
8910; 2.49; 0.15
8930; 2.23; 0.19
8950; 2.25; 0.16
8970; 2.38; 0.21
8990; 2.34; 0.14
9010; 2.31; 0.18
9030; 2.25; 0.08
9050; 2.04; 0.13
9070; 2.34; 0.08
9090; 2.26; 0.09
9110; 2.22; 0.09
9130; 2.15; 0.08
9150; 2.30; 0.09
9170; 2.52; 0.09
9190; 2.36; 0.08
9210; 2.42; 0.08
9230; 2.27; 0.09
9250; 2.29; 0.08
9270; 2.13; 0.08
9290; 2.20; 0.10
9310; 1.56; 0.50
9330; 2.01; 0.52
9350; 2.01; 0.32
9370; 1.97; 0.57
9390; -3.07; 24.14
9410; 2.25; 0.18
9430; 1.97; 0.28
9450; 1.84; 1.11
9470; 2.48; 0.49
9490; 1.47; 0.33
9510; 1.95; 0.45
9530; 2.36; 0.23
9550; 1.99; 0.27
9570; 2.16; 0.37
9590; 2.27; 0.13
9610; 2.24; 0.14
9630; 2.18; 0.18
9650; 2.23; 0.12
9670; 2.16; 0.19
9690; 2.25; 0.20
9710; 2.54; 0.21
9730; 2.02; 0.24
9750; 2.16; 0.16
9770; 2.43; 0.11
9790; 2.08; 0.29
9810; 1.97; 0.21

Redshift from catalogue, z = 0.11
